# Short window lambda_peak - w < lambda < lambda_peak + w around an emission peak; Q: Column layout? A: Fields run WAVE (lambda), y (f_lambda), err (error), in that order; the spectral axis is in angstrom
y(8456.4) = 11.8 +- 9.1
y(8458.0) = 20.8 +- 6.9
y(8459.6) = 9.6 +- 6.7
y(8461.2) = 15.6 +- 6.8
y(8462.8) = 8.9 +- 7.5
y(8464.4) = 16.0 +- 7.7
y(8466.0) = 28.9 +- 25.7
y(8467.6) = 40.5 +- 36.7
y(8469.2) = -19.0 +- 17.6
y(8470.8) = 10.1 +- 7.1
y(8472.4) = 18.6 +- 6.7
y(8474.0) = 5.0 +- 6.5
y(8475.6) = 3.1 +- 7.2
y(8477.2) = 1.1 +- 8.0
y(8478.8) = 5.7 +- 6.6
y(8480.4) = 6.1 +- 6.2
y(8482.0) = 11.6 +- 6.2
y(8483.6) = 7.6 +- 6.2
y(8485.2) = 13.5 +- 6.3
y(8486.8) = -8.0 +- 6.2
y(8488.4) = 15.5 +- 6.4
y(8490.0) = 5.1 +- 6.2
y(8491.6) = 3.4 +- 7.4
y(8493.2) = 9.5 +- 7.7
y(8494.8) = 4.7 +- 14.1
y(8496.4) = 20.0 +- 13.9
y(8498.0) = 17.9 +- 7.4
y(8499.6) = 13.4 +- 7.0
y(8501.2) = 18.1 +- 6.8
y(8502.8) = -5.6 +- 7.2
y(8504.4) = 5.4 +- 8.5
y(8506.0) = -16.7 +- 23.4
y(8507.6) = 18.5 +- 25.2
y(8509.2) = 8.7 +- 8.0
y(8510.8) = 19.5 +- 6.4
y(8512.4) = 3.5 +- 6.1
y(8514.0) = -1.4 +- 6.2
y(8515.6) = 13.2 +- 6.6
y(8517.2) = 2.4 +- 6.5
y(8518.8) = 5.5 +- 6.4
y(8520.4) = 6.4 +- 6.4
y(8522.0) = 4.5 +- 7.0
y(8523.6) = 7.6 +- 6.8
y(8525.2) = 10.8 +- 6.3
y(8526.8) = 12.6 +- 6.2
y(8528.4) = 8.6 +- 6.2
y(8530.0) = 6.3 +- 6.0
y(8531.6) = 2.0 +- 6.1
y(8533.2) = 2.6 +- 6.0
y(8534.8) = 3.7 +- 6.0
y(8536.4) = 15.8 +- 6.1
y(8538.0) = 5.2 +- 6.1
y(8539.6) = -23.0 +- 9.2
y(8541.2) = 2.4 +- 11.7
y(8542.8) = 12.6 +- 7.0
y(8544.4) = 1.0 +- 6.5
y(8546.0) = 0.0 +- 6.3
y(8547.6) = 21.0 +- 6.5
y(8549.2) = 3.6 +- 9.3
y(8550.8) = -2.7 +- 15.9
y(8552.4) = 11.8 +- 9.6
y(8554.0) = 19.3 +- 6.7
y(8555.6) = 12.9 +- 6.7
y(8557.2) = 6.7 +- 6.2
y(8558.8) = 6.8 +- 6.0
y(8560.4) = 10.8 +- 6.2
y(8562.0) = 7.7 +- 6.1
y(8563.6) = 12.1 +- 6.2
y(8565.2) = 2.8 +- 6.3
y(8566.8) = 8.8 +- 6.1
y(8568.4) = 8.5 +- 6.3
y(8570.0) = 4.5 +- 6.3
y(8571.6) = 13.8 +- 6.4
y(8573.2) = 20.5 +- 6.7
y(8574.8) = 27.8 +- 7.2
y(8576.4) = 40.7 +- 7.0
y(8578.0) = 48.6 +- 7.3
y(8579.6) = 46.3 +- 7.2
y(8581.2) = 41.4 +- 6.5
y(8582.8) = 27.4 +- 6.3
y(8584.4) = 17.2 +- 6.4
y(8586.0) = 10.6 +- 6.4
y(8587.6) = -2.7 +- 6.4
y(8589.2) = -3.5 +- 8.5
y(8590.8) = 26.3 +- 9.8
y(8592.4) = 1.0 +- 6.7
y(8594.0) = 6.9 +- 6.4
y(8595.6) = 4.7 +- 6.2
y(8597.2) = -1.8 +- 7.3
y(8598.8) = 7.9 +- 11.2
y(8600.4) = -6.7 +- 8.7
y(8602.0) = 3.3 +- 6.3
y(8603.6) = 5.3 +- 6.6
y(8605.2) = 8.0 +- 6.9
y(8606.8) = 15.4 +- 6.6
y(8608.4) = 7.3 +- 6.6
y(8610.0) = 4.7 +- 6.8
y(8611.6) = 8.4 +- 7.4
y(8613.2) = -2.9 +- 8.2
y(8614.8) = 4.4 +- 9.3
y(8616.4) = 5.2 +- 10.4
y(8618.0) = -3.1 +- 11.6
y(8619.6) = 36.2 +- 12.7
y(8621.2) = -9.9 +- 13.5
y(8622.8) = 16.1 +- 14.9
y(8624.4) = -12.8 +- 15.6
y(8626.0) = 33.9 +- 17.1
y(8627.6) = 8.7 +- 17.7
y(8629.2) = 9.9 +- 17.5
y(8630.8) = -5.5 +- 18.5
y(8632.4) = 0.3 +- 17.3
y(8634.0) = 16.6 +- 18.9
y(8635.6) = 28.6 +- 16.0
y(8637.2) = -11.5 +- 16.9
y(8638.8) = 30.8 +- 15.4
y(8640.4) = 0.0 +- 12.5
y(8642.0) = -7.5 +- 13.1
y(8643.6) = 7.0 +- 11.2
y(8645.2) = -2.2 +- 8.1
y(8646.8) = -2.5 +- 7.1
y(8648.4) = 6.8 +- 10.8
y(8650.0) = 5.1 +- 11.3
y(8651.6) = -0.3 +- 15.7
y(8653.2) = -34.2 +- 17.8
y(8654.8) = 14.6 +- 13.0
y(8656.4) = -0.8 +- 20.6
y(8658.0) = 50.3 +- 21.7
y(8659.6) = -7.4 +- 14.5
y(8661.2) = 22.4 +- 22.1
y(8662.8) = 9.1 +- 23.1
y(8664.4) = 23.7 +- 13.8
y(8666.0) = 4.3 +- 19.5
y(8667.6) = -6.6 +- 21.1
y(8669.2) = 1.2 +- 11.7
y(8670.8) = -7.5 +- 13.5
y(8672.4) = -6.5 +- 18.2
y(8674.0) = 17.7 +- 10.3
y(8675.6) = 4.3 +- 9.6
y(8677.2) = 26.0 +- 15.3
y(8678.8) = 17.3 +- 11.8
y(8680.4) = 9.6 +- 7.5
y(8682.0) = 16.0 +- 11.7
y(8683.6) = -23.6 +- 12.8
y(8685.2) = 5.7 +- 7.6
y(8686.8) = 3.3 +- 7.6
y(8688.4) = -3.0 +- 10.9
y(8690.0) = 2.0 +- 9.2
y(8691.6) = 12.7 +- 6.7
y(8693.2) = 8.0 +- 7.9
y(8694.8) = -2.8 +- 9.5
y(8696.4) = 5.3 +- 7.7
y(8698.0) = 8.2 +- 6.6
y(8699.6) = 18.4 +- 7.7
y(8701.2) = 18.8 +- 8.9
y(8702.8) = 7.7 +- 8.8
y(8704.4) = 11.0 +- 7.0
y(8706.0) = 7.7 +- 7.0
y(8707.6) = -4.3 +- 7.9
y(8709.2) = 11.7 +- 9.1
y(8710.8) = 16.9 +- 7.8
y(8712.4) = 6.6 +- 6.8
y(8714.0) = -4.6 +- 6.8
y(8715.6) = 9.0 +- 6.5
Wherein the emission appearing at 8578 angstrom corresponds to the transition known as Hbeta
